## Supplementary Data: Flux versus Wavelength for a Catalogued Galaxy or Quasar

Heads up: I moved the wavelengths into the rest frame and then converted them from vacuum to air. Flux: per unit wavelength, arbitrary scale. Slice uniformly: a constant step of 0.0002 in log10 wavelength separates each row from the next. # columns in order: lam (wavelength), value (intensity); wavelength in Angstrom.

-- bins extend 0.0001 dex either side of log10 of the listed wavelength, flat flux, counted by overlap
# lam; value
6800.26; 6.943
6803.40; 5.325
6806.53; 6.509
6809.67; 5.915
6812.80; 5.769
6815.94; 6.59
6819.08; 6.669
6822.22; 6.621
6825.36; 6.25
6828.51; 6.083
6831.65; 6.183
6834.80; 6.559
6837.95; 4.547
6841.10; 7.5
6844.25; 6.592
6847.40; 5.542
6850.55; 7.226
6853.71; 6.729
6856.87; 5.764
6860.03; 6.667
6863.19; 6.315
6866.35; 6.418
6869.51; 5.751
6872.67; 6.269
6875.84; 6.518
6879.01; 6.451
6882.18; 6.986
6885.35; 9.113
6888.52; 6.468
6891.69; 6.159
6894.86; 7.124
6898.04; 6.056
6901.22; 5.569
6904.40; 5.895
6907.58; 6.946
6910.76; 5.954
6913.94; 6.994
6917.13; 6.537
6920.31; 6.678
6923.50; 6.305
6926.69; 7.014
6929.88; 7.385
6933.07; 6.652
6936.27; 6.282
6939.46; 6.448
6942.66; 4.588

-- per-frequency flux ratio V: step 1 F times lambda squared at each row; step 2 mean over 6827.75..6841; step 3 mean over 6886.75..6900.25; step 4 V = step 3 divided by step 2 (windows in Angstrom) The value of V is 1.1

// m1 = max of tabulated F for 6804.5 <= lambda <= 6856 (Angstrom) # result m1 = 7.5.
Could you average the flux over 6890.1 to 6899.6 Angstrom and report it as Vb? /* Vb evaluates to 6.45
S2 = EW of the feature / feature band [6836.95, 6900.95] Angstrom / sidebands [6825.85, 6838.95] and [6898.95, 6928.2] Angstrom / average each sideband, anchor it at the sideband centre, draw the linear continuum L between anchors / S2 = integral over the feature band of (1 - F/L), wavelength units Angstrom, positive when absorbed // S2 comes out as -3.7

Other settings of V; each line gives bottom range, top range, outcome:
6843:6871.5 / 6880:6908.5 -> 1.07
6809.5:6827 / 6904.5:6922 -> 1.06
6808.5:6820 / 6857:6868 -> 1.04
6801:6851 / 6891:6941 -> 1.07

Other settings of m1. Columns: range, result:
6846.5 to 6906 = 9.113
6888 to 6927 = 7.124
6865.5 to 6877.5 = 6.518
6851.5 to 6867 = 6.729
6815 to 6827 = 6.669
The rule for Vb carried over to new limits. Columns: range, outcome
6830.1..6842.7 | 6.2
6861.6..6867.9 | 6.37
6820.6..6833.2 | 6.29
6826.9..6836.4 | 6.27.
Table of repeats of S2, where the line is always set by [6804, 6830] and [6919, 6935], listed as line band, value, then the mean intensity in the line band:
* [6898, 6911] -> 1.1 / 6.1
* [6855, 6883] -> 0.8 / 6.33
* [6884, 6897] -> -1.0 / 7.14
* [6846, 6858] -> 0.2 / 6.35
